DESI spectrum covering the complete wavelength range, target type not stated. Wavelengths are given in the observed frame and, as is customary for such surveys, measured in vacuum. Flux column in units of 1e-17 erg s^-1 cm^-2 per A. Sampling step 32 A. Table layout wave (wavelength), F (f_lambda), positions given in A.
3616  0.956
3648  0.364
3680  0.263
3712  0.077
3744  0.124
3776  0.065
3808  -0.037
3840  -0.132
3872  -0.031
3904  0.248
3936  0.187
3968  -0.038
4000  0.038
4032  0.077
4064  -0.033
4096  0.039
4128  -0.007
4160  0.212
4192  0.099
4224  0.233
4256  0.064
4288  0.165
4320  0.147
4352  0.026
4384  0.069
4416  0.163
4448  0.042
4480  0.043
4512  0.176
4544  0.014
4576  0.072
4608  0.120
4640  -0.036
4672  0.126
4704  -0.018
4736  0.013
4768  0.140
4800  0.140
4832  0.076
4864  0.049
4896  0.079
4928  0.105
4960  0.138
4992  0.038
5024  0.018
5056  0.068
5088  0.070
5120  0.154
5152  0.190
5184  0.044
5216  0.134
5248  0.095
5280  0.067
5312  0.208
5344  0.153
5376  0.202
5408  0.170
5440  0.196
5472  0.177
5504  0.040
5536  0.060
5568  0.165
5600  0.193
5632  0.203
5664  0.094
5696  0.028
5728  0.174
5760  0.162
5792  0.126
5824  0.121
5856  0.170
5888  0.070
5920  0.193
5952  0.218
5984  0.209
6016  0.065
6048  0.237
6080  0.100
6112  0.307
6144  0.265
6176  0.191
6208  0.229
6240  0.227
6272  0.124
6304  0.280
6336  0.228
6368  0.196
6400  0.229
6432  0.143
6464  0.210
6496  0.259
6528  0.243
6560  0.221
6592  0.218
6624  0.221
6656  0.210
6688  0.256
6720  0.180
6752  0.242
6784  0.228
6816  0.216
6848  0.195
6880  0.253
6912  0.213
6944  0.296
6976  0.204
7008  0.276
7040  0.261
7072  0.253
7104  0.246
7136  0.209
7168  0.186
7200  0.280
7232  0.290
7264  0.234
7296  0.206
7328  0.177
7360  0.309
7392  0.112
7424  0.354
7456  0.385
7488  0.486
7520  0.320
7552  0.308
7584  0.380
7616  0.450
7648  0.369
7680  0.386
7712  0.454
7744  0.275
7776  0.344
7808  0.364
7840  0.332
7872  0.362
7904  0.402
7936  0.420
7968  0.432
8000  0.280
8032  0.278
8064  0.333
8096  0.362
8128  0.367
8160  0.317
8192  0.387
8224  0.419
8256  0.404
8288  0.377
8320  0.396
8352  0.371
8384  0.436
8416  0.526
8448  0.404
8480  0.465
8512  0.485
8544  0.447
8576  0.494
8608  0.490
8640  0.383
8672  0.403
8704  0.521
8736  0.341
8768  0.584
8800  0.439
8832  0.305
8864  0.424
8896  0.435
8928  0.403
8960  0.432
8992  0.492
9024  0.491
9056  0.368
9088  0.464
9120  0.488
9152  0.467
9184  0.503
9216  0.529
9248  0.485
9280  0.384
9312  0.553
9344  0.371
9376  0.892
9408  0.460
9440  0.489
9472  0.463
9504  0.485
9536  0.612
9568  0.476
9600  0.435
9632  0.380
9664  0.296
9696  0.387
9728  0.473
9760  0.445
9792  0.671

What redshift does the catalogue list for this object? 0.86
